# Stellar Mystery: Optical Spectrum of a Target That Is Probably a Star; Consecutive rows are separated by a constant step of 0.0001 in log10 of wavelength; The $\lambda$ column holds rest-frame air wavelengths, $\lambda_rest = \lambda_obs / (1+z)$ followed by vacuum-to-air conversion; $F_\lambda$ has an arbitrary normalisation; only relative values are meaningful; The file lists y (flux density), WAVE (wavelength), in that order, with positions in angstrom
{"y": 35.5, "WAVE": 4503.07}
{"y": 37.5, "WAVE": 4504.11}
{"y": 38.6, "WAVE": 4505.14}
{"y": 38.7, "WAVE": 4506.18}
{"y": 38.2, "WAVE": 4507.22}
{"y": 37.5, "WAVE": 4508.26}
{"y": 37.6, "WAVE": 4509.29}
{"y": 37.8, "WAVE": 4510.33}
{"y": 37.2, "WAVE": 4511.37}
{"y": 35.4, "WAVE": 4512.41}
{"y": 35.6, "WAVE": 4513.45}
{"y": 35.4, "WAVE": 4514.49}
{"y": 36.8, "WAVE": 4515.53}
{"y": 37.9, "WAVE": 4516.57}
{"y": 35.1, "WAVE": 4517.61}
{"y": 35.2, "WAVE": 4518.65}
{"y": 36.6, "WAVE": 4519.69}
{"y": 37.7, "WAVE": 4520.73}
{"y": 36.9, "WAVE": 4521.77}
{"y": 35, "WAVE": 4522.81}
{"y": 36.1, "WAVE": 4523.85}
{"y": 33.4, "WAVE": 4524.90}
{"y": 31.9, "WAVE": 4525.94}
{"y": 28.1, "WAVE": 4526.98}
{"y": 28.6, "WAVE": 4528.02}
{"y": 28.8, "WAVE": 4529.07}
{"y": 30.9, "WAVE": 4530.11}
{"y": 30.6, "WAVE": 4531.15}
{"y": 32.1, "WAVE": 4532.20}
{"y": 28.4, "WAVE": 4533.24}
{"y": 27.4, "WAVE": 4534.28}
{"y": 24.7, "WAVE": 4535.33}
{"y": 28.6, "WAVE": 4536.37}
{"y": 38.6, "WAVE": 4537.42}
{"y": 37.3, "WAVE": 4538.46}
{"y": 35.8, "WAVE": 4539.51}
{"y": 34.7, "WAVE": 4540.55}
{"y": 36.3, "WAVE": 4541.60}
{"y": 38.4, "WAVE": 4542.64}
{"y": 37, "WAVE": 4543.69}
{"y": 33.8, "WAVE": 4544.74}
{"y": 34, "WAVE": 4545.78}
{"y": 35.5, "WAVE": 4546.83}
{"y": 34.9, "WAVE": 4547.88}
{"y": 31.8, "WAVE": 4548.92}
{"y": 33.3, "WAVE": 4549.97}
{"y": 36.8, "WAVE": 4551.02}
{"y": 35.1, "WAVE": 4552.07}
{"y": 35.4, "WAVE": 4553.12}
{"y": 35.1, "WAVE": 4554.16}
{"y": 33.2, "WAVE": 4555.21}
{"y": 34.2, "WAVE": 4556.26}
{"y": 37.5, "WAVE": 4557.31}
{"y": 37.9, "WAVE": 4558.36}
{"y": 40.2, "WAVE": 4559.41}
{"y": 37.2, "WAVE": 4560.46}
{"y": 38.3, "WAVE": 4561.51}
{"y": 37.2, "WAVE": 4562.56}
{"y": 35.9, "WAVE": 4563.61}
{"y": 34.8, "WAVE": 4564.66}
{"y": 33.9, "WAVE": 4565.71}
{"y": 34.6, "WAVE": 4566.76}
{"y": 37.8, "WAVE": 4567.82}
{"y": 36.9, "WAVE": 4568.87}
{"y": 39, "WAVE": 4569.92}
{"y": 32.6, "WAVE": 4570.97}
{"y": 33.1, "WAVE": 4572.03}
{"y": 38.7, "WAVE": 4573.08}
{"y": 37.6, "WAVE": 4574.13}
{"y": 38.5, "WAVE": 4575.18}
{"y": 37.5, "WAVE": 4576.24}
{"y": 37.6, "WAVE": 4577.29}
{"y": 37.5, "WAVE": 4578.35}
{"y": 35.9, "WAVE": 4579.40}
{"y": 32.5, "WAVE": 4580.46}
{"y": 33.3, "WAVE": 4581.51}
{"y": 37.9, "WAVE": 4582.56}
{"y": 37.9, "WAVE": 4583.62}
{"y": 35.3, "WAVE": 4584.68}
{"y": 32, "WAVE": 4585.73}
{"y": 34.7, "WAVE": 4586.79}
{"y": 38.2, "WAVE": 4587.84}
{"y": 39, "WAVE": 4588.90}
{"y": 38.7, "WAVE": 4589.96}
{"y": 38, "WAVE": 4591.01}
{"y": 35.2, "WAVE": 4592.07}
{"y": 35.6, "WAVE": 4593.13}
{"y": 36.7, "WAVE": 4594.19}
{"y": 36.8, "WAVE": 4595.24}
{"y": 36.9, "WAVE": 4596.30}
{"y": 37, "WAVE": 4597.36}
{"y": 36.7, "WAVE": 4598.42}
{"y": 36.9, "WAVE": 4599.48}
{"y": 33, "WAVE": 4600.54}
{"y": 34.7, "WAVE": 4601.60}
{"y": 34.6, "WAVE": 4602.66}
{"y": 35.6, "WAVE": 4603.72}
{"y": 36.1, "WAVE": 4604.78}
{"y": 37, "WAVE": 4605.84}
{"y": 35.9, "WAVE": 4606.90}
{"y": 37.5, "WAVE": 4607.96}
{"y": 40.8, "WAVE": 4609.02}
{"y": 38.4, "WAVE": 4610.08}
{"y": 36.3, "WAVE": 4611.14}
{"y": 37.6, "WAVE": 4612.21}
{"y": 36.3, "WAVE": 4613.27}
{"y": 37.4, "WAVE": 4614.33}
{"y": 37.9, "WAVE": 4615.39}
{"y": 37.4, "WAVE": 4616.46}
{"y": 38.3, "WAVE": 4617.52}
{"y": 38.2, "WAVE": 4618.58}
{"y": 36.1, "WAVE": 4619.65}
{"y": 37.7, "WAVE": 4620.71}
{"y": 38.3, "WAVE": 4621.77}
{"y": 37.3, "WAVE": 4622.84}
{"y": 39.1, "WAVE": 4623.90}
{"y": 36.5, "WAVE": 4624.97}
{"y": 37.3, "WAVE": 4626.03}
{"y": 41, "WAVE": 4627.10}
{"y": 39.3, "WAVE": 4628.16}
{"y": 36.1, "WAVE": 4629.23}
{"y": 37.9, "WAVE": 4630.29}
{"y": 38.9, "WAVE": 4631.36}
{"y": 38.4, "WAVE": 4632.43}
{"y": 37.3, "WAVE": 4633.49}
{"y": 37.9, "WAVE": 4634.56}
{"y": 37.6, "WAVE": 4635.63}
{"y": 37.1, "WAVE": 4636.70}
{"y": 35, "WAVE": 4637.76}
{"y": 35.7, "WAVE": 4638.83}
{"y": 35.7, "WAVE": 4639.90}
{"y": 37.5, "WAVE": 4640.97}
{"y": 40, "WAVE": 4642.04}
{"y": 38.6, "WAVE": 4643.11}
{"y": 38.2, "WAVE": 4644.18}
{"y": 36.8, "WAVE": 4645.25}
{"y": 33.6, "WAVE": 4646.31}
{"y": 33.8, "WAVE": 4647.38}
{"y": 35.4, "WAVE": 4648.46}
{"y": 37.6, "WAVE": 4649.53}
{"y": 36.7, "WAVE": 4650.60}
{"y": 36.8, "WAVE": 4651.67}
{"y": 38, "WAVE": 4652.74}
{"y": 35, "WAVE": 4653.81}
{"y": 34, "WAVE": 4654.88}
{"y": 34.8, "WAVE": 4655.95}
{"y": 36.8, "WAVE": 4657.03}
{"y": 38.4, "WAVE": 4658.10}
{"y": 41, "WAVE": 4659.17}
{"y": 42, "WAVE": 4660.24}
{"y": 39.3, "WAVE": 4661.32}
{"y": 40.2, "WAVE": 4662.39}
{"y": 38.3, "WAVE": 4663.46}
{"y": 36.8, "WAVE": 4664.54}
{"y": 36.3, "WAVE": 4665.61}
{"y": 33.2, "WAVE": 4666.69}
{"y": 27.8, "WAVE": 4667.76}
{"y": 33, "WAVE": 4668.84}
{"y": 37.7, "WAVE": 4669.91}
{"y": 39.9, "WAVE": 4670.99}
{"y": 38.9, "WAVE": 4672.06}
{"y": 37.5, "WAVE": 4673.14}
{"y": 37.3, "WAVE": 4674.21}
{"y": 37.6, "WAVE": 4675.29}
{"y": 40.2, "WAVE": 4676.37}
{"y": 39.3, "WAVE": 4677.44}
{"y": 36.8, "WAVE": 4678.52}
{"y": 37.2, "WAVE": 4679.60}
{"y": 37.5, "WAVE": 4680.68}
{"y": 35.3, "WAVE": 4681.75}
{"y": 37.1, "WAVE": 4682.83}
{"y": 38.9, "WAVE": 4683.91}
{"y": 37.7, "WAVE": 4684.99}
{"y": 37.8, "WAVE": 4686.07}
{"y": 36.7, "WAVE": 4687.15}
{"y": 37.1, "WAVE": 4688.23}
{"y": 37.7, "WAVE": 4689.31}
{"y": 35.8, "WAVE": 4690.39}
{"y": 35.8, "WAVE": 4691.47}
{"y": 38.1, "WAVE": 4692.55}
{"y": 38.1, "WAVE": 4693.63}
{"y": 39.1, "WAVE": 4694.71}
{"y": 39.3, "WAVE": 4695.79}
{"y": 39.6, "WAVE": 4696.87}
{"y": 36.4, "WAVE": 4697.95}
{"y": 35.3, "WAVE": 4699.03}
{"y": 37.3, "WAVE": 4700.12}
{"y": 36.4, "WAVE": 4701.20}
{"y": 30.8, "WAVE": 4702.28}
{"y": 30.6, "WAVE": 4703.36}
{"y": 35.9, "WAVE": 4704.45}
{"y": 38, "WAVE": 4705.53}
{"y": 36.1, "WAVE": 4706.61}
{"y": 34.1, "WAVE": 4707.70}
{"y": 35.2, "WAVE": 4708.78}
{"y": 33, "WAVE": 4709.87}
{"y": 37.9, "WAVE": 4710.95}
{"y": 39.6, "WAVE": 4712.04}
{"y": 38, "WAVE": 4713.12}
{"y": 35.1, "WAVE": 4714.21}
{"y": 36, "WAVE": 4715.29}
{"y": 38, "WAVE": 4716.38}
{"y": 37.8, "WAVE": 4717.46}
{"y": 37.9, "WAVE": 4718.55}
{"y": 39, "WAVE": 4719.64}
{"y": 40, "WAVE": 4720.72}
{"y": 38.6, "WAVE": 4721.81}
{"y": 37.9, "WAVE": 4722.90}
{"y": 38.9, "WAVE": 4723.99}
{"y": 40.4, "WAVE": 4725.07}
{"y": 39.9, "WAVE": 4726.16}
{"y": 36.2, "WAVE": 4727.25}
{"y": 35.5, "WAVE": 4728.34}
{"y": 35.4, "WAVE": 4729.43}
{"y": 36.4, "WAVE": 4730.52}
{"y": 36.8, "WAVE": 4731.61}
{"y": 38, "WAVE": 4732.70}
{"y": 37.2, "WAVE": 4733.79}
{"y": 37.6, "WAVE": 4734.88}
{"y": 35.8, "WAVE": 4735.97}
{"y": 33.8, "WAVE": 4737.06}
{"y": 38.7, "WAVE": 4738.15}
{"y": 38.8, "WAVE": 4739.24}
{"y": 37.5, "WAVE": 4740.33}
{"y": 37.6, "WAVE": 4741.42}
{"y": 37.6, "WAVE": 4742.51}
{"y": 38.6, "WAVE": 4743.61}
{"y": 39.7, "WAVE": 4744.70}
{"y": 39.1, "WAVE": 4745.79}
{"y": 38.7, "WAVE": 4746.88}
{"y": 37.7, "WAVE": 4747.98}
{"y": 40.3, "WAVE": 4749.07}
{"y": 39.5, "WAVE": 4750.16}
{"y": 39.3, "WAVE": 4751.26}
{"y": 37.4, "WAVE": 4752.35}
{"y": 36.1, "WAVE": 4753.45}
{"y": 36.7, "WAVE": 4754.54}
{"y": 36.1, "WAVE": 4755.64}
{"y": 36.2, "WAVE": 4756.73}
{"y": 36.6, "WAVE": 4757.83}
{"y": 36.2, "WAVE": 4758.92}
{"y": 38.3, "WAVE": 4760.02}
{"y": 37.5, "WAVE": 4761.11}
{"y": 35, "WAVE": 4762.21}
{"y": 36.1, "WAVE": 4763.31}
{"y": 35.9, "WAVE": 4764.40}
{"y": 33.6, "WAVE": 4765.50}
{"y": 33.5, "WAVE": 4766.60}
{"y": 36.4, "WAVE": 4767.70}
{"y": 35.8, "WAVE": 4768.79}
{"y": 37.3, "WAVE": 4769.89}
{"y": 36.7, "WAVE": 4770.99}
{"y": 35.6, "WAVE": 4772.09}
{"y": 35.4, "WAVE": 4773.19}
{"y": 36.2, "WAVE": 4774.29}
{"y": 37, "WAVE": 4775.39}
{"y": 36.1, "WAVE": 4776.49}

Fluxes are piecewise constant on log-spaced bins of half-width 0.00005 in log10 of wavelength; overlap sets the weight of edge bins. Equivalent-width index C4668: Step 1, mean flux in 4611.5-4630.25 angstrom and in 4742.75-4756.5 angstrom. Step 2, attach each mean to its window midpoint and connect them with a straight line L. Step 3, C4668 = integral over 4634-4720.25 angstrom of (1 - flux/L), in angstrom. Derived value 2.4 angstrom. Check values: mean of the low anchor 37.7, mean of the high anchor 38.2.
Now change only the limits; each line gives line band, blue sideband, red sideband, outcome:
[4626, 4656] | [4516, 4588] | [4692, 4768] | -0.8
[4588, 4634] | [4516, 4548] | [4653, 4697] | -2.1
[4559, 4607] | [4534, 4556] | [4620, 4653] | -1.1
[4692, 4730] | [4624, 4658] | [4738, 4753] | 1.0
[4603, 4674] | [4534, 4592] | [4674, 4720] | -1.6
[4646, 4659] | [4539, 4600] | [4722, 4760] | 0.3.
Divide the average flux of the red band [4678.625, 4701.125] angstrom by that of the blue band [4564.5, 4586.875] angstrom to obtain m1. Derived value 1.0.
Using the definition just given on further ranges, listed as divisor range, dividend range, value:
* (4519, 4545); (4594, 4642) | 1.12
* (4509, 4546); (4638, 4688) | 1.09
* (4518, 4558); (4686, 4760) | 1.10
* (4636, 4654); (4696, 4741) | 1.01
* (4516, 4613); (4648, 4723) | 1.05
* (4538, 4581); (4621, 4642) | 1.05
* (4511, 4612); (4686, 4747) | 1.05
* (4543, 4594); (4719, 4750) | 1.05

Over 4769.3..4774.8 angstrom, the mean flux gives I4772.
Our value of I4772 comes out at 36.2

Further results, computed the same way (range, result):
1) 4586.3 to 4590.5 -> 37.7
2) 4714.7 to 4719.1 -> 37.4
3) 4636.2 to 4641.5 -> 36.2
